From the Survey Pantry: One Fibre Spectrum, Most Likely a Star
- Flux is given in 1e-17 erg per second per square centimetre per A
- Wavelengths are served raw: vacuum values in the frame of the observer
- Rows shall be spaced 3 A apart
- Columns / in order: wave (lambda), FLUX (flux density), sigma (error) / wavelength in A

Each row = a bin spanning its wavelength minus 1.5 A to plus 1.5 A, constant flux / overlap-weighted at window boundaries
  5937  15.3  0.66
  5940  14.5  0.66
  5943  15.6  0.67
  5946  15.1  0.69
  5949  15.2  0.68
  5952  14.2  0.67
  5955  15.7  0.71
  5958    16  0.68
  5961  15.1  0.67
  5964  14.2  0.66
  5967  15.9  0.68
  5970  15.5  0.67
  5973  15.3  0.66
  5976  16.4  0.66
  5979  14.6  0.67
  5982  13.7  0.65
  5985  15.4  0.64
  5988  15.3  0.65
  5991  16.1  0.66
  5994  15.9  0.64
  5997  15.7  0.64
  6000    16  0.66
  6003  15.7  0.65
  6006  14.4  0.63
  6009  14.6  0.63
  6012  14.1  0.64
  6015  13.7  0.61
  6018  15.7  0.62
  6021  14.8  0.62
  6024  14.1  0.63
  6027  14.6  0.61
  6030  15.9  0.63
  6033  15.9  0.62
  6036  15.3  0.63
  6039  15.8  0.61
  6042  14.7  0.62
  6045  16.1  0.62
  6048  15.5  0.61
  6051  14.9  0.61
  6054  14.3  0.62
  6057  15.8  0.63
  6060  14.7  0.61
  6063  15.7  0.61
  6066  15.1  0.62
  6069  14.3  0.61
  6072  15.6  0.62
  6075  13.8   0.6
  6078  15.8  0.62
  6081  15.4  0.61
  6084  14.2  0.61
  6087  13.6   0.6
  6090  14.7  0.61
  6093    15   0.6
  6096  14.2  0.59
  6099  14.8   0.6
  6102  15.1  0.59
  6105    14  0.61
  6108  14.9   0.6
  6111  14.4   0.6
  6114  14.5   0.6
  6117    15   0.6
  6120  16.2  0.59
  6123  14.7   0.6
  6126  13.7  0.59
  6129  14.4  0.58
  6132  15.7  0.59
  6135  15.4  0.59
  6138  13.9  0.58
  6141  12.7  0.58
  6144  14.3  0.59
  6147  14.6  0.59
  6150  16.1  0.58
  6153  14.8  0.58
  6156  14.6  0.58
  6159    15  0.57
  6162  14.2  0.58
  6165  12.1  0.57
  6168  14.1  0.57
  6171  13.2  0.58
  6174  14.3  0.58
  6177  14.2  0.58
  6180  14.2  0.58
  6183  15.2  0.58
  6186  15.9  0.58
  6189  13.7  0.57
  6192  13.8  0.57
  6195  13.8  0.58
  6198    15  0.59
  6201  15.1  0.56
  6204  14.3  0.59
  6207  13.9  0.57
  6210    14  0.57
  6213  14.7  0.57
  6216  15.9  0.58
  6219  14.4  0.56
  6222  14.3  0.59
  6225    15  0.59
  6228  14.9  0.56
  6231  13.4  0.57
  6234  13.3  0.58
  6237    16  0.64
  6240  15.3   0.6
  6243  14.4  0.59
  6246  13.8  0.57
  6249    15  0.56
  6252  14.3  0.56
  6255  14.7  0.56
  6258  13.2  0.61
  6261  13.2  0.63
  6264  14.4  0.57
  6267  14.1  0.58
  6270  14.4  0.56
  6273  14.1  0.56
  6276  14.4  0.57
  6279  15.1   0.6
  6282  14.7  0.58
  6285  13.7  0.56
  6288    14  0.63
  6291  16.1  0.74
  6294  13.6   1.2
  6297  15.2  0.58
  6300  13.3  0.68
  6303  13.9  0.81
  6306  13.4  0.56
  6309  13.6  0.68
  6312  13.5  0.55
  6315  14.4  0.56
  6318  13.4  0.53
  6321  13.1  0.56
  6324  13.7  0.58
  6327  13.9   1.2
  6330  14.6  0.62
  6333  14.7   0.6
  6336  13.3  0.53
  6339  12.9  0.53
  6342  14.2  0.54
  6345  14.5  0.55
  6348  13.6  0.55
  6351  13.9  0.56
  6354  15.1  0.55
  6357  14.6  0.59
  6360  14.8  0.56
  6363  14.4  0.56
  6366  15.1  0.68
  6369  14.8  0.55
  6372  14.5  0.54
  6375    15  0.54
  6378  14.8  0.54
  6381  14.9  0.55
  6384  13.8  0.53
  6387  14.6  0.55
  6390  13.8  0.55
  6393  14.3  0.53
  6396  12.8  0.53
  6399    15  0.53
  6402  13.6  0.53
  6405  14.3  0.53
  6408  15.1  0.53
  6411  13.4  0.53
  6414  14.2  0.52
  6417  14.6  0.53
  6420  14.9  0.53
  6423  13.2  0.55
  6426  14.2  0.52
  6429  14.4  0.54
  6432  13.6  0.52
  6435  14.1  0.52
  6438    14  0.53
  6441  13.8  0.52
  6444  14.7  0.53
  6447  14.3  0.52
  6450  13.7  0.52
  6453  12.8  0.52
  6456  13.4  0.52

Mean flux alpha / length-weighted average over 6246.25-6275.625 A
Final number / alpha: 14.1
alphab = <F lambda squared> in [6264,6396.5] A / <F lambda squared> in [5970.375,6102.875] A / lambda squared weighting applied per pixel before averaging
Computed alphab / 1.04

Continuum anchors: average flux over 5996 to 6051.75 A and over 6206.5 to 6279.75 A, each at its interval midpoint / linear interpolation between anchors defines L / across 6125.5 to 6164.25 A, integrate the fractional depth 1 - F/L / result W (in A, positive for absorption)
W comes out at 0.5 A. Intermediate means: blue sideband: 15.1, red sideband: 14.4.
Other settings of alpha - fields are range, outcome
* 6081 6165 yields 14.6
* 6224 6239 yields 14.5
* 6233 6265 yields 14.3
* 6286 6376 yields 14.2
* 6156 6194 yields 14.2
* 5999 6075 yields 15.1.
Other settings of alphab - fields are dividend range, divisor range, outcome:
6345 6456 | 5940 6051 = 1.07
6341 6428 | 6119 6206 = 1.07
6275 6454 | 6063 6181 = 1.05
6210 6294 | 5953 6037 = 1.03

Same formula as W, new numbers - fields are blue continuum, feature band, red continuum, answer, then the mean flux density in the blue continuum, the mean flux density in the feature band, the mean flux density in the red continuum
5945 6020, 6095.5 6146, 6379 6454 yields 0.8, 15.2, 14.6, 14.1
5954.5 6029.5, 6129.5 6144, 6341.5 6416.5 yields 0.4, 15.1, 14.4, 14.4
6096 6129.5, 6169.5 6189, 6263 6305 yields 0.2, 14.7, 14.4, 14.3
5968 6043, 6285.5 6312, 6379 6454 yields 0.6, 15.2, 14.1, 14.1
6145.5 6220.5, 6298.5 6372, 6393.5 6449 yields 1.0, 14.4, 14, 14.1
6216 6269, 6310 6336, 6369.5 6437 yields 0.8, 14.4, 13.9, 14.2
